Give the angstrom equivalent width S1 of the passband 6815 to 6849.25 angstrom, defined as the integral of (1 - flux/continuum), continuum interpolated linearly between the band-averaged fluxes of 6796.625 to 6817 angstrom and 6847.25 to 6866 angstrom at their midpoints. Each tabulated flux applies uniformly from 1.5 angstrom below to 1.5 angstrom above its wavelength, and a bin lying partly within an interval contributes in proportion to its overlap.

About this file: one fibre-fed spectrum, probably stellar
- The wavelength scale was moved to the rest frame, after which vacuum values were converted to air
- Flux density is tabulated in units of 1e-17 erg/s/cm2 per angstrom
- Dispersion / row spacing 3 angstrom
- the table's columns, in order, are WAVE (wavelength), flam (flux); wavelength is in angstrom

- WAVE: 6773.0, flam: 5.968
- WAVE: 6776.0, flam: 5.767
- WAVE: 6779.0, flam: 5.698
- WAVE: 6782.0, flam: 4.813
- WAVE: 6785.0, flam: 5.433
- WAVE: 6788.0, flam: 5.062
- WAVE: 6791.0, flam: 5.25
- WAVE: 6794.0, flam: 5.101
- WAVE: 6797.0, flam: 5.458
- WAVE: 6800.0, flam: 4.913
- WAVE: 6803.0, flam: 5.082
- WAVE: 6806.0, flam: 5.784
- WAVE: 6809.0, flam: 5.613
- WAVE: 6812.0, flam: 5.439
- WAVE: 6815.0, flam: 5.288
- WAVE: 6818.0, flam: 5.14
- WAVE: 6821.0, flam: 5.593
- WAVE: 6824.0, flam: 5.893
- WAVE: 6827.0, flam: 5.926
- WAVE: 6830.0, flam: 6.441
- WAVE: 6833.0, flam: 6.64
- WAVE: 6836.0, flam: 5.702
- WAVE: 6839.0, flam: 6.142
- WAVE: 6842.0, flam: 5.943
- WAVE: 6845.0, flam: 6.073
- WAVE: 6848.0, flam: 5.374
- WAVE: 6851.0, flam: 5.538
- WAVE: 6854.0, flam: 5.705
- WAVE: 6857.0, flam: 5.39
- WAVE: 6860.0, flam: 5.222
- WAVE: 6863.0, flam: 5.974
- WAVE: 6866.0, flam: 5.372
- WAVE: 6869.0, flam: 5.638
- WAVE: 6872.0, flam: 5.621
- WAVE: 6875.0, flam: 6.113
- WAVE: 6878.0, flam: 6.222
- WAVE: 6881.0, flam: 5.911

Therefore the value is -2.7 angstrom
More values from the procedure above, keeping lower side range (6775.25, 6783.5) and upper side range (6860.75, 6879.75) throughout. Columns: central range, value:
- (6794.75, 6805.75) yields 0.54 angstrom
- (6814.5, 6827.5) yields 0.05 angstrom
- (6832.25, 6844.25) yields -0.88 angstrom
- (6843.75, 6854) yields 0.09 angstrom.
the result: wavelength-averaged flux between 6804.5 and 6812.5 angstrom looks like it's 5.63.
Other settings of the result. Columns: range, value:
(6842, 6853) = 5.7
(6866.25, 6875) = 5.68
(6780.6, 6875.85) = 5.58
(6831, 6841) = 6.16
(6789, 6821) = 5.32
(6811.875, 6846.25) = 5.87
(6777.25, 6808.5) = 5.27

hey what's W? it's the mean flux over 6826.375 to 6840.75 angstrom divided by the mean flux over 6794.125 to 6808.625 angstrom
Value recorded 1.2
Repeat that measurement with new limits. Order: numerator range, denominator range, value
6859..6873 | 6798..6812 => 1.04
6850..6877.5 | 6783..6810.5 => 1.07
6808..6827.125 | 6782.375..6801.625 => 1.07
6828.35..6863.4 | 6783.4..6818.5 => 1.10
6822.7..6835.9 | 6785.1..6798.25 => 1.18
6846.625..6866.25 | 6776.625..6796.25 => 1.05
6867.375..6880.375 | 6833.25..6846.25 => 0.98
